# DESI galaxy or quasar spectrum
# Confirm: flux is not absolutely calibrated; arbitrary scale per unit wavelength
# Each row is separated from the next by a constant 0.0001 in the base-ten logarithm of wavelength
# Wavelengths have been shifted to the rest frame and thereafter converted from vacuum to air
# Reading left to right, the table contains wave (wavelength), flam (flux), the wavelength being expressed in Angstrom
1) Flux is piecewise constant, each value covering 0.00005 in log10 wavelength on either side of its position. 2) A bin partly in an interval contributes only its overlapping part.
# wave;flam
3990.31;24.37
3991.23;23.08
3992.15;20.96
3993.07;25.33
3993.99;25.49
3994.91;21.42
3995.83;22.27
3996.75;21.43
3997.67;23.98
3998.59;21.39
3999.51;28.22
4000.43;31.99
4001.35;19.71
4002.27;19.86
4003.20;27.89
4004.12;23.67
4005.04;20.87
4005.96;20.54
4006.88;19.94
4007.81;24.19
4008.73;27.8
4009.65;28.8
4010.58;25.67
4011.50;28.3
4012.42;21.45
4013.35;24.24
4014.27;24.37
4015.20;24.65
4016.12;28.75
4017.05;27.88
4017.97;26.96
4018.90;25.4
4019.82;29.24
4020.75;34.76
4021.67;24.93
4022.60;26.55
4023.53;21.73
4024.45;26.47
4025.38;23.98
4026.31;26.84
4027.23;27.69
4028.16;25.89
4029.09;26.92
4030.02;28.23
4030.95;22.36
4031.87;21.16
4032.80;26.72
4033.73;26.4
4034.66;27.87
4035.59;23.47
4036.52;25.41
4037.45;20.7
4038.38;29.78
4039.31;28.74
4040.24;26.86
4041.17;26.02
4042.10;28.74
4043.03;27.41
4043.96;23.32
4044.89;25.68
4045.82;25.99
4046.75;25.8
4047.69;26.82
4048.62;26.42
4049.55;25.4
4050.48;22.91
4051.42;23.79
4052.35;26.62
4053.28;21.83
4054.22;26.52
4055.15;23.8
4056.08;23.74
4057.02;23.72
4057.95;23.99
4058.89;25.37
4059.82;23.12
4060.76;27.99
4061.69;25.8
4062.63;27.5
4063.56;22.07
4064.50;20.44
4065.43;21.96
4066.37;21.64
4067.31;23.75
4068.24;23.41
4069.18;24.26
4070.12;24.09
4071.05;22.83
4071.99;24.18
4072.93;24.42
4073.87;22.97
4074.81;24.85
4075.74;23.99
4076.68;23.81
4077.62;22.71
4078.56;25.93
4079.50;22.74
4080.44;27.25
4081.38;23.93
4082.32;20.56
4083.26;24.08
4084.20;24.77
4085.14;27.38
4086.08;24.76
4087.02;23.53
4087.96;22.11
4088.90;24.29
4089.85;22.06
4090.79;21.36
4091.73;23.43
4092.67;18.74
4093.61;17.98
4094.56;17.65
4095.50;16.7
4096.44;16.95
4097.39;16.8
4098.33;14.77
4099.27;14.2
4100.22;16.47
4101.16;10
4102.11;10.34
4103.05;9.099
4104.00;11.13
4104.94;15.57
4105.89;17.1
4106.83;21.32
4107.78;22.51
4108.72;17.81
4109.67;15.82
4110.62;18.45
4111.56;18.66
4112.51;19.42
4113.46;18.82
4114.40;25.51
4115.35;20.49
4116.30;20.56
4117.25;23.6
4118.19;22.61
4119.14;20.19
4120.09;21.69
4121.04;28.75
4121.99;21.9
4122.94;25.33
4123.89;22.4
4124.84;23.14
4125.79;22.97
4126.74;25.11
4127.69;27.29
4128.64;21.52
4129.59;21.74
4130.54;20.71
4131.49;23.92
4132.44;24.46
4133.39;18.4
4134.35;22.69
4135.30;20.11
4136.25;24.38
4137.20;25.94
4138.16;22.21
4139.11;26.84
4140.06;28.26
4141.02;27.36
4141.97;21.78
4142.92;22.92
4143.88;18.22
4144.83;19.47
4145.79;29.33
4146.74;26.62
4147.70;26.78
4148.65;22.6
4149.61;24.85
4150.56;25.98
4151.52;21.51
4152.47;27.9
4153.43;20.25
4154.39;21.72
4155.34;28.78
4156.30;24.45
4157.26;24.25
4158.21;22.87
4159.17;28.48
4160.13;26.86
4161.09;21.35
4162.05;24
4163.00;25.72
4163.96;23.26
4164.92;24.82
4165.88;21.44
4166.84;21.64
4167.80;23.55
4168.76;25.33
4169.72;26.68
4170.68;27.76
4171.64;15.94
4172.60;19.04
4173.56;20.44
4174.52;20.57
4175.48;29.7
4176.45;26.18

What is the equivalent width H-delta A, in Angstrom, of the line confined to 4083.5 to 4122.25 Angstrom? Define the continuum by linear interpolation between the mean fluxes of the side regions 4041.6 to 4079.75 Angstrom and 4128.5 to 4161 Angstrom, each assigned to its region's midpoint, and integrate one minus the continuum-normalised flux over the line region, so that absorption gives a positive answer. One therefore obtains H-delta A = 7.7 Angstrom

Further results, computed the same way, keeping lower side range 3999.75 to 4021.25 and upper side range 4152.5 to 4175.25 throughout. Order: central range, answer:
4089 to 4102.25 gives 3.9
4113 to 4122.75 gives 0.7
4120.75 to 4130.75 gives 0.2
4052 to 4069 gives 0.6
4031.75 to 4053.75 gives -0.4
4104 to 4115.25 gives 2.5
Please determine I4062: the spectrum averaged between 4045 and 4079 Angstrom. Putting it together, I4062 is 24.3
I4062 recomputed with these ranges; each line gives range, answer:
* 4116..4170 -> 23.8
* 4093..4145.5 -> 20.4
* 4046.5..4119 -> 21.7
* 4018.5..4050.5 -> 26.1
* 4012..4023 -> 26.6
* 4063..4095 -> 23.1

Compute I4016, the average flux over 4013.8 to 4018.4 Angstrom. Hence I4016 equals 26.5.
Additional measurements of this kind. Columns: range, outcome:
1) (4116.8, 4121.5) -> 23.4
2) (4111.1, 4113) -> 19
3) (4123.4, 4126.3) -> 22.9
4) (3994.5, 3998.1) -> 22.3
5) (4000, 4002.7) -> 23.8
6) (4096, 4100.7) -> 15.8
